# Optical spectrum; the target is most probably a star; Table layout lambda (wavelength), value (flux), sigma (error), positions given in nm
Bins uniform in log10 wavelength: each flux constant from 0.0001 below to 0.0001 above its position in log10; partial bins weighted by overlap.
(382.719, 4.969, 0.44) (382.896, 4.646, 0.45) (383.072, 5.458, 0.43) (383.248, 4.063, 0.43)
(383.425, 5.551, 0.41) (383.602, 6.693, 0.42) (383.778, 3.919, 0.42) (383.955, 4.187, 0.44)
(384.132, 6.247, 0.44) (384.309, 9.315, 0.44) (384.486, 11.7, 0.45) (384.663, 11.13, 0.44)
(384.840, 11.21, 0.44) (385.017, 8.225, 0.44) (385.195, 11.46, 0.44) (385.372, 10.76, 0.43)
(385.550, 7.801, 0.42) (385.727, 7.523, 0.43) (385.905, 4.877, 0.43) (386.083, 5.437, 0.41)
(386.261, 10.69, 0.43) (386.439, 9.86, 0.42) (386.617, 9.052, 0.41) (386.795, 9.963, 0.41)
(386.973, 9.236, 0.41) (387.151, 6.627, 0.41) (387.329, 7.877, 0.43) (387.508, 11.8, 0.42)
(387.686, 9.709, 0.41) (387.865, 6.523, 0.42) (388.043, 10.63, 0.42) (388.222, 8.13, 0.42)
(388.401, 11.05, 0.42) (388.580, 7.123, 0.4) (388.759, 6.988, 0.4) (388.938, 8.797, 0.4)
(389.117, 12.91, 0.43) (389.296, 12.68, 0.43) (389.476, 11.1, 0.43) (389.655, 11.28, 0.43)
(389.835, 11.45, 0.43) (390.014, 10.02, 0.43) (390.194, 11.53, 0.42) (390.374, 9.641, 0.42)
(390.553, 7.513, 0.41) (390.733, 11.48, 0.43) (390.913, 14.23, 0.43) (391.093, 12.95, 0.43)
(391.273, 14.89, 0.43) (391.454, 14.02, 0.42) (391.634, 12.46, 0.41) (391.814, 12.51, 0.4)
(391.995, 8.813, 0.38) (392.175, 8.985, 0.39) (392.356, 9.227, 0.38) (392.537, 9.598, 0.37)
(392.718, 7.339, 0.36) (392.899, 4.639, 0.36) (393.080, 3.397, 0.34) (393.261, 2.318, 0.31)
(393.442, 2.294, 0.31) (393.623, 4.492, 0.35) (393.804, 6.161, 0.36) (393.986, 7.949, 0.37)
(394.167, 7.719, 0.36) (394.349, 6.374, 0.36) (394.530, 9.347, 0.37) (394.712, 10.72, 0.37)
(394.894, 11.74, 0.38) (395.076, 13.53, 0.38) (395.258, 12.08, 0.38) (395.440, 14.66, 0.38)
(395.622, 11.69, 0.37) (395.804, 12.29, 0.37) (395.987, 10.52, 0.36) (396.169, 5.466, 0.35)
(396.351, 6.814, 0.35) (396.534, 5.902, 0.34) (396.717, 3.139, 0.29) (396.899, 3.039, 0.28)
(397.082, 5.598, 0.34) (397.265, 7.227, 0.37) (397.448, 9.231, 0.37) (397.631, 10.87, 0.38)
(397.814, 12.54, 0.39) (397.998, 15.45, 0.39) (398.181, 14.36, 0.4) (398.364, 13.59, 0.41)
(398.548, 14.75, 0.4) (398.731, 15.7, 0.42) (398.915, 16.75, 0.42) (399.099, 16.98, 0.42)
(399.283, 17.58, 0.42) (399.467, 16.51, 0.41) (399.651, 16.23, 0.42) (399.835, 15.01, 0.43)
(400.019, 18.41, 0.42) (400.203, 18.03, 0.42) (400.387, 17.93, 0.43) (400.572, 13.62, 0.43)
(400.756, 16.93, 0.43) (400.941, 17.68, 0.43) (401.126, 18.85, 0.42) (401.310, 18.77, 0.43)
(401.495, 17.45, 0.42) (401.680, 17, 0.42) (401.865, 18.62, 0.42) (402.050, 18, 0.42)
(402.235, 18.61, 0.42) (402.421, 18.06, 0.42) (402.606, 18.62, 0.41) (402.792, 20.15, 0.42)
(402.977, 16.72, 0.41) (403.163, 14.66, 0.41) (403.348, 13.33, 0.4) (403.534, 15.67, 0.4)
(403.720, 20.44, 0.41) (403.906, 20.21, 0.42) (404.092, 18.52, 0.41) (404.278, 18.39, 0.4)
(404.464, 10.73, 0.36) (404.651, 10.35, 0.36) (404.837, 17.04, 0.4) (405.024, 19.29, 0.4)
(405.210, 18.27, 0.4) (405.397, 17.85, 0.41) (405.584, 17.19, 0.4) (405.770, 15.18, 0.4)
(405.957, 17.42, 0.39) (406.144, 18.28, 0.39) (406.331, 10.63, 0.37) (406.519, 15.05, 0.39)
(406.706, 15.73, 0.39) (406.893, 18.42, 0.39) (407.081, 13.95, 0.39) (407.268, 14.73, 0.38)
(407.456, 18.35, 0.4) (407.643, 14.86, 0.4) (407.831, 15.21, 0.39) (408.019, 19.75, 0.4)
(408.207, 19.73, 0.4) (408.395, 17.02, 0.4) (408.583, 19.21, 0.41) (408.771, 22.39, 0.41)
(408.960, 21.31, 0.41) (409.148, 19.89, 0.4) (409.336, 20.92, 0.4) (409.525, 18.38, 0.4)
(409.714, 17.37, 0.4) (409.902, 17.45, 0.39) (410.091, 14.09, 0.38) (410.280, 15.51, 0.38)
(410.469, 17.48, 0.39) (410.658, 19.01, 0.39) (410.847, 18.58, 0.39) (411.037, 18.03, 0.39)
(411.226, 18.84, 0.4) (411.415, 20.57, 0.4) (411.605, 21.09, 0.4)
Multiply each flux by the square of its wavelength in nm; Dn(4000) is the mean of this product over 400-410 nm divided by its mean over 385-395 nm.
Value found 2.0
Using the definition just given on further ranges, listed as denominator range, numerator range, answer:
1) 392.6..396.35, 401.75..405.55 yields 2.18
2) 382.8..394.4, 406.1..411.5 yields 2.24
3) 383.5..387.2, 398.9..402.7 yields 2.25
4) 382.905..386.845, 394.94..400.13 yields 1.63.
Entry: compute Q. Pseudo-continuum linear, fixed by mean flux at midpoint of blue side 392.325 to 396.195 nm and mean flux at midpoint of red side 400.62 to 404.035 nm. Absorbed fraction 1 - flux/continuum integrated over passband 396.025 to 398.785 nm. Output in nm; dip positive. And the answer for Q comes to 0.627 nm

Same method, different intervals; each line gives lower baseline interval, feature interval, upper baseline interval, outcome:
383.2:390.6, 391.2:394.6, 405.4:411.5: 0.972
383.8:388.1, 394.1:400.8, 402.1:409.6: 0.823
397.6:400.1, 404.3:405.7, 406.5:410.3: 0.079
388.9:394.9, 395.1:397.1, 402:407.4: 0.526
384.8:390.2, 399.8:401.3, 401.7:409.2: -0.217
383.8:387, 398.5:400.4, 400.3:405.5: -0.144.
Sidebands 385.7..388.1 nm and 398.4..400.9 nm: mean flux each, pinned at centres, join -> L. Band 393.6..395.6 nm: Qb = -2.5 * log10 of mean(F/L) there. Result 0.34 mag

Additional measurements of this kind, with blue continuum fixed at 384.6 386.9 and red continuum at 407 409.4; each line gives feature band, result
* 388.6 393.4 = 0.124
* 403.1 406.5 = 0.037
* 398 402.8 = -0.131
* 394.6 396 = 0.067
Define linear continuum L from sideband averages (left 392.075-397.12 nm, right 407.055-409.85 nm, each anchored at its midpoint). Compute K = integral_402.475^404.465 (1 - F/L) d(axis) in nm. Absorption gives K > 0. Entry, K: -0.391 nm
